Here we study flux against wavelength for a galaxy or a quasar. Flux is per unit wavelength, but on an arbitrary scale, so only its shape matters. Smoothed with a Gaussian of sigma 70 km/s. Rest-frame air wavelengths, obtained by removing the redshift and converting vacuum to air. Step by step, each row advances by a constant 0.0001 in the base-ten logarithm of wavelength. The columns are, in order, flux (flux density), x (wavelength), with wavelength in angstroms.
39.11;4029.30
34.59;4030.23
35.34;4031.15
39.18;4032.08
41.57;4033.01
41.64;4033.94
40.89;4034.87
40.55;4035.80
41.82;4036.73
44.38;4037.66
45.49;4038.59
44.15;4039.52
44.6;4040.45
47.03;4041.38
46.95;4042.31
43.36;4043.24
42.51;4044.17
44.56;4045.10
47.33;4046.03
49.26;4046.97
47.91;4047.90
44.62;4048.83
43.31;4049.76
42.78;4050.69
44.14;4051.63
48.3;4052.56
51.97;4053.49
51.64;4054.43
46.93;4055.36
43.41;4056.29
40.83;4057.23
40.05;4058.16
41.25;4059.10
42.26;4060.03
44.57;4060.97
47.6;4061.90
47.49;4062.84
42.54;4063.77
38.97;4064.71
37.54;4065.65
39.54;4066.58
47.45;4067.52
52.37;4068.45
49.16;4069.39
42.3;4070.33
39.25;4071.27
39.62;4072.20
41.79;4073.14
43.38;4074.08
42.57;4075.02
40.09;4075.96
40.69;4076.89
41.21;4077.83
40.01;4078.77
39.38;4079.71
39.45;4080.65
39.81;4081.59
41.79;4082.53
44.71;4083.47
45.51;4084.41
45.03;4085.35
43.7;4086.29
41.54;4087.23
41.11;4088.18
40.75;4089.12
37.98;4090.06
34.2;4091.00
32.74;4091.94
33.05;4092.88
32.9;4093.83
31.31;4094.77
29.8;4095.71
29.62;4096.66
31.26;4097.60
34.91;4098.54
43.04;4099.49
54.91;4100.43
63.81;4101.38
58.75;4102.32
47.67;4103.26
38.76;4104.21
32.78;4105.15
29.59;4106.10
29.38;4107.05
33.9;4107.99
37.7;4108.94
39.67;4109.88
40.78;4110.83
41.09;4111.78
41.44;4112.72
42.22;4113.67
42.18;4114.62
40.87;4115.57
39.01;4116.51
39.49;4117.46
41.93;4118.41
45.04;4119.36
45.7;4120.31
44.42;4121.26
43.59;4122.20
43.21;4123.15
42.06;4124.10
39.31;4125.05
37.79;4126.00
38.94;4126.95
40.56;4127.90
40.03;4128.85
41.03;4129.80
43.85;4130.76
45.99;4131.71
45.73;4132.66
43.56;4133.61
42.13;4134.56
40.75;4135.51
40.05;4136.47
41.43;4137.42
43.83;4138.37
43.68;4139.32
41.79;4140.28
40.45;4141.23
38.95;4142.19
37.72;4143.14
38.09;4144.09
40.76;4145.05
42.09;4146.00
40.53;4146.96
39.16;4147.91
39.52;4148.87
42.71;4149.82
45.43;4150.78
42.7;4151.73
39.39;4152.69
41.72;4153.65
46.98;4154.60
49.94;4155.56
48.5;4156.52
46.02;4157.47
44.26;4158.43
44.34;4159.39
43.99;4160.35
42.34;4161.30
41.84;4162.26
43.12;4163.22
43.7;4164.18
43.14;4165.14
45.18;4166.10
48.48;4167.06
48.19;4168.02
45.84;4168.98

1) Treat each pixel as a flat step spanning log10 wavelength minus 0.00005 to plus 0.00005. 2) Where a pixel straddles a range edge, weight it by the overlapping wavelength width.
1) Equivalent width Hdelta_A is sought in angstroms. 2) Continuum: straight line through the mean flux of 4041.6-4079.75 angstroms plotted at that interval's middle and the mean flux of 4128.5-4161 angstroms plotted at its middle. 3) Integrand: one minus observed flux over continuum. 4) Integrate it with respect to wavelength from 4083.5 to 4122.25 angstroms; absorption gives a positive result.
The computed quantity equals 2.85 angstroms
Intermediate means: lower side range 44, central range 40.1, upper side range 42.6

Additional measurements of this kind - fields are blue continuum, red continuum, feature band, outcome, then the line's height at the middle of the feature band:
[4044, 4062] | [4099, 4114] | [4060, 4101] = 2.8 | 43.7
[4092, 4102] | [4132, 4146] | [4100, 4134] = -1.9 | 39.9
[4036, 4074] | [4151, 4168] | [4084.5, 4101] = 2.5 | 44.5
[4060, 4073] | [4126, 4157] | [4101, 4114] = 0.5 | 42.8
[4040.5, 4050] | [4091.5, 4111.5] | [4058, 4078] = -0.1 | 42.8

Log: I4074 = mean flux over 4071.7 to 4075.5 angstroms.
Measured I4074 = 41.8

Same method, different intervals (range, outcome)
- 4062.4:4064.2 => 45.2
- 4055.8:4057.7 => 42.2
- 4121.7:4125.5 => 42.2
